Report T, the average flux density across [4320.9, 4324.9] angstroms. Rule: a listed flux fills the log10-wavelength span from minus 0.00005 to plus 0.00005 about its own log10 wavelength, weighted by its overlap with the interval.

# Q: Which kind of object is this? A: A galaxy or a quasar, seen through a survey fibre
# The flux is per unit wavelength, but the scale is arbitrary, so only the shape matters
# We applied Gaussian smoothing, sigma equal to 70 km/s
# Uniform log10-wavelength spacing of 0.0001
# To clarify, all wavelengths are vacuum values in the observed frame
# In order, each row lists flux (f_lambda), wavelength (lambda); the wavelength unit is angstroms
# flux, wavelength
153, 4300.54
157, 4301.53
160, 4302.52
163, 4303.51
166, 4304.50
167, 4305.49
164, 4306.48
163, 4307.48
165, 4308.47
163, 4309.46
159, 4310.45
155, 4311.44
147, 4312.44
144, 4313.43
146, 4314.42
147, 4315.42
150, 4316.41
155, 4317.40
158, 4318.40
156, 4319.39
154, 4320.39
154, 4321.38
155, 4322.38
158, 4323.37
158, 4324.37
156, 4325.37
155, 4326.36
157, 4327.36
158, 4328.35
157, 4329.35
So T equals 156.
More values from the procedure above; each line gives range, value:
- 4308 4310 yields 164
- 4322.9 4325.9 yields 157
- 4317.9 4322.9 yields 155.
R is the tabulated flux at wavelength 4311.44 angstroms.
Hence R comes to 155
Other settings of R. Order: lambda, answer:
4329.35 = 157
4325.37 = 156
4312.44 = 147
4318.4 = 158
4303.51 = 163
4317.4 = 155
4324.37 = 158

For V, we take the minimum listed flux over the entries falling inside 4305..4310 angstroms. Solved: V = 163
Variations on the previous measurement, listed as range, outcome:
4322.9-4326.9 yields 155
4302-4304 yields 160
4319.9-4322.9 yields 154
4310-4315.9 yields 144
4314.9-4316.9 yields 147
